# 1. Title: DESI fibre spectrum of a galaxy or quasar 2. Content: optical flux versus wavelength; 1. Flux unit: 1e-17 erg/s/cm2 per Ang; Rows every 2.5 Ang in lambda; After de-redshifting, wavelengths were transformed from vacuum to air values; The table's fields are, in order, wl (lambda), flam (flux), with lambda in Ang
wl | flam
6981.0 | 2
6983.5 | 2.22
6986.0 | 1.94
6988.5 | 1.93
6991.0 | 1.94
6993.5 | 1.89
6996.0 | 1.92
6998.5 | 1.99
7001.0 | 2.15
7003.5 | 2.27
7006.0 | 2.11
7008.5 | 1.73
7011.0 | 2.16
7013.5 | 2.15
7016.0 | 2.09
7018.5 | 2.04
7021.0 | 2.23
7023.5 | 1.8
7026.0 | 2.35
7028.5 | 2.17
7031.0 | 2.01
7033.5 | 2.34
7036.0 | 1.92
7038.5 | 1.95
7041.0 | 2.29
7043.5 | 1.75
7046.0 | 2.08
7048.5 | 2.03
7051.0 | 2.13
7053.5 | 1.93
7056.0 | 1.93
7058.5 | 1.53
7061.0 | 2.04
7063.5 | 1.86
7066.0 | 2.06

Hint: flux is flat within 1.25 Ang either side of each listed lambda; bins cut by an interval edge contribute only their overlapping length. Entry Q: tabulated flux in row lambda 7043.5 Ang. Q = 1.75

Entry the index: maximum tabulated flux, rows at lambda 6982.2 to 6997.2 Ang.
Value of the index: 2.22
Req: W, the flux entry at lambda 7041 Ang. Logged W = 2.29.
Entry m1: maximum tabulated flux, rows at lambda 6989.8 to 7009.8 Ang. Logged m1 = 2.27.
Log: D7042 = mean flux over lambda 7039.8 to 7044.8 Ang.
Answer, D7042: 2.02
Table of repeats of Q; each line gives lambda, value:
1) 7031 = 2.01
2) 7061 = 2.04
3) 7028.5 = 2.17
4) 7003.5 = 2.27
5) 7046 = 2.08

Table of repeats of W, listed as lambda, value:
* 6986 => 1.94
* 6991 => 1.94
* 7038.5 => 1.95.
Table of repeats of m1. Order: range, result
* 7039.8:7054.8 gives 2.29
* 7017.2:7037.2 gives 2.35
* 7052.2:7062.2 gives 2.04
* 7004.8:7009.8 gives 2.11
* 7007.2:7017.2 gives 2.16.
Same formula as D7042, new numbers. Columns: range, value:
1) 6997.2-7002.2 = 2.07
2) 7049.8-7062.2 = 1.91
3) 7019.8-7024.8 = 2.02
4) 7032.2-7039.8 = 2.07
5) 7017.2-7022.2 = 2.13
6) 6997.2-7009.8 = 2.05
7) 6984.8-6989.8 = 1.94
